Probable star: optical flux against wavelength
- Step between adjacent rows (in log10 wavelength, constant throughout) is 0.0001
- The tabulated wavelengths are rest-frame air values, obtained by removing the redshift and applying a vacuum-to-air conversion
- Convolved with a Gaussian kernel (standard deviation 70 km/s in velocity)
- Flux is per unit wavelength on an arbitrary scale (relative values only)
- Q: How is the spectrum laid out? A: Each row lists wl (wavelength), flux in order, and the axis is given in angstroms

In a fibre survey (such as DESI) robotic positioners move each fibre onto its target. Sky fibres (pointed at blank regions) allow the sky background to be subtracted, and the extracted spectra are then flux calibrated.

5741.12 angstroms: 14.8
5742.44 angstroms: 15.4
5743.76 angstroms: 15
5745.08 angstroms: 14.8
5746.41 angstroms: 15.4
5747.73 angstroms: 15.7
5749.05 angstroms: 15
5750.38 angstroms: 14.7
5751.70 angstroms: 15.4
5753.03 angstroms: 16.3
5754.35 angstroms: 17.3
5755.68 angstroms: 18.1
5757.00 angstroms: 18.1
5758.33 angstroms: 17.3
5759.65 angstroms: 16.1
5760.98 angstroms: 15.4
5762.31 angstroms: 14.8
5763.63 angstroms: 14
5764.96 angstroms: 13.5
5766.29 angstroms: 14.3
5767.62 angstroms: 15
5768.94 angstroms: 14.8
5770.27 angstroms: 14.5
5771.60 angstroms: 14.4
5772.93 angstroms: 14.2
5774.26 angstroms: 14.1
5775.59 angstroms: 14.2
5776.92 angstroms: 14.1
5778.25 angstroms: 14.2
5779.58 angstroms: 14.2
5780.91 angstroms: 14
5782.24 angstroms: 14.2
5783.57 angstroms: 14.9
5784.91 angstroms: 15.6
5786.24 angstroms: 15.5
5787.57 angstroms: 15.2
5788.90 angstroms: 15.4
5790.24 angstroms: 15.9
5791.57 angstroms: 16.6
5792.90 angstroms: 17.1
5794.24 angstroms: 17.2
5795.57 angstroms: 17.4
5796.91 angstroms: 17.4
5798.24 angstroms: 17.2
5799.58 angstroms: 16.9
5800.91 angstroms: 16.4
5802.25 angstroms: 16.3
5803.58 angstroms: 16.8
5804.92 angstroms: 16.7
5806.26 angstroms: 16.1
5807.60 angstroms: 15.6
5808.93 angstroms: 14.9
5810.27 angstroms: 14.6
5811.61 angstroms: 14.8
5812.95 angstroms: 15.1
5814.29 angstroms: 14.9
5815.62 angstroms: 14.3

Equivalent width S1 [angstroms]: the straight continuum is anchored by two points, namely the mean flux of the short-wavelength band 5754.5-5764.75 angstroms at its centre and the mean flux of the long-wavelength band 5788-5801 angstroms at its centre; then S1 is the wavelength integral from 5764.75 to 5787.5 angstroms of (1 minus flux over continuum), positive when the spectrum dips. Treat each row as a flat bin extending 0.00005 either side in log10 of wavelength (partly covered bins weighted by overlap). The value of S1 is 2.7 angstroms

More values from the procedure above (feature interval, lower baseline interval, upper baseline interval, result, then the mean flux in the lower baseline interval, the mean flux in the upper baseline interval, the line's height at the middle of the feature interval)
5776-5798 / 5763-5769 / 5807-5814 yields -1.4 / 14.3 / 15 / 14.6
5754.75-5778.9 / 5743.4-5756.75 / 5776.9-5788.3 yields 0.3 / 15.9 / 14.7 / 15.3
